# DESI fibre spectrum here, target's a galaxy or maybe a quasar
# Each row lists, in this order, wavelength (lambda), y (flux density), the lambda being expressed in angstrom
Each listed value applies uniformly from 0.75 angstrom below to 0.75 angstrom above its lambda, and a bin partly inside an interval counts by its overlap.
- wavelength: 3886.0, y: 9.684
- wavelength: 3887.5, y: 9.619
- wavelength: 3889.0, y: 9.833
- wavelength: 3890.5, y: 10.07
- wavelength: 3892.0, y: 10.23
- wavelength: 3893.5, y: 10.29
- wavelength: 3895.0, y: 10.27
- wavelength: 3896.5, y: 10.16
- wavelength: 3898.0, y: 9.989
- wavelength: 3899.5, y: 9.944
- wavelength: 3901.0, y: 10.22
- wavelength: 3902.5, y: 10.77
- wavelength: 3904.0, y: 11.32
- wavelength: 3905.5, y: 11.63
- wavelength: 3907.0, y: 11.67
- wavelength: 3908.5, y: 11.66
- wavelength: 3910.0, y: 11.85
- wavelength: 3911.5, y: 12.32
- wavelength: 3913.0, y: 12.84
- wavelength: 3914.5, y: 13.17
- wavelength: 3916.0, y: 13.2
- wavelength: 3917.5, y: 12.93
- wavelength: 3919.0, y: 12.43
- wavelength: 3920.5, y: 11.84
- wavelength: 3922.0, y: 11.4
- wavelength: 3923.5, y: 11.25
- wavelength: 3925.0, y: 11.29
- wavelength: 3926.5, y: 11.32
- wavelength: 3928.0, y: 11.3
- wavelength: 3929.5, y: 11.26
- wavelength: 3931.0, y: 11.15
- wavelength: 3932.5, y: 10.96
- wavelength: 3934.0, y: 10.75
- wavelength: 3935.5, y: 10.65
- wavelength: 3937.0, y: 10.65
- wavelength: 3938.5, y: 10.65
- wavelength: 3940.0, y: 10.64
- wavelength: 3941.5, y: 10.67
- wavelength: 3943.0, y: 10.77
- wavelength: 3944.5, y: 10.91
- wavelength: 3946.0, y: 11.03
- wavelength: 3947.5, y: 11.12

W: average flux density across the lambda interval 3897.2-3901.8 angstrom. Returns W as 10.1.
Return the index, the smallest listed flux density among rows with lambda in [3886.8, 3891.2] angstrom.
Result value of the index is 9.619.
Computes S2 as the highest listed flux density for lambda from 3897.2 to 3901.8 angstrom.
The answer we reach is 10.22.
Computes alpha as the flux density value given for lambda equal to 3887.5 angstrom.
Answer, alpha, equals 9.619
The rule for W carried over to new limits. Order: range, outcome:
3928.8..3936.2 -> 11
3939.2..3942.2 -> 10.7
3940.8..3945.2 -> 10.8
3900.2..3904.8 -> 10.8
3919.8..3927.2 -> 11.4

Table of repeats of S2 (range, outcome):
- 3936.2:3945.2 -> 10.91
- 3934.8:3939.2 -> 10.65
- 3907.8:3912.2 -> 12.32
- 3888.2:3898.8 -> 10.29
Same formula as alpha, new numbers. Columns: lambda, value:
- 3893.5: 10.29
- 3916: 13.2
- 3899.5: 9.944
